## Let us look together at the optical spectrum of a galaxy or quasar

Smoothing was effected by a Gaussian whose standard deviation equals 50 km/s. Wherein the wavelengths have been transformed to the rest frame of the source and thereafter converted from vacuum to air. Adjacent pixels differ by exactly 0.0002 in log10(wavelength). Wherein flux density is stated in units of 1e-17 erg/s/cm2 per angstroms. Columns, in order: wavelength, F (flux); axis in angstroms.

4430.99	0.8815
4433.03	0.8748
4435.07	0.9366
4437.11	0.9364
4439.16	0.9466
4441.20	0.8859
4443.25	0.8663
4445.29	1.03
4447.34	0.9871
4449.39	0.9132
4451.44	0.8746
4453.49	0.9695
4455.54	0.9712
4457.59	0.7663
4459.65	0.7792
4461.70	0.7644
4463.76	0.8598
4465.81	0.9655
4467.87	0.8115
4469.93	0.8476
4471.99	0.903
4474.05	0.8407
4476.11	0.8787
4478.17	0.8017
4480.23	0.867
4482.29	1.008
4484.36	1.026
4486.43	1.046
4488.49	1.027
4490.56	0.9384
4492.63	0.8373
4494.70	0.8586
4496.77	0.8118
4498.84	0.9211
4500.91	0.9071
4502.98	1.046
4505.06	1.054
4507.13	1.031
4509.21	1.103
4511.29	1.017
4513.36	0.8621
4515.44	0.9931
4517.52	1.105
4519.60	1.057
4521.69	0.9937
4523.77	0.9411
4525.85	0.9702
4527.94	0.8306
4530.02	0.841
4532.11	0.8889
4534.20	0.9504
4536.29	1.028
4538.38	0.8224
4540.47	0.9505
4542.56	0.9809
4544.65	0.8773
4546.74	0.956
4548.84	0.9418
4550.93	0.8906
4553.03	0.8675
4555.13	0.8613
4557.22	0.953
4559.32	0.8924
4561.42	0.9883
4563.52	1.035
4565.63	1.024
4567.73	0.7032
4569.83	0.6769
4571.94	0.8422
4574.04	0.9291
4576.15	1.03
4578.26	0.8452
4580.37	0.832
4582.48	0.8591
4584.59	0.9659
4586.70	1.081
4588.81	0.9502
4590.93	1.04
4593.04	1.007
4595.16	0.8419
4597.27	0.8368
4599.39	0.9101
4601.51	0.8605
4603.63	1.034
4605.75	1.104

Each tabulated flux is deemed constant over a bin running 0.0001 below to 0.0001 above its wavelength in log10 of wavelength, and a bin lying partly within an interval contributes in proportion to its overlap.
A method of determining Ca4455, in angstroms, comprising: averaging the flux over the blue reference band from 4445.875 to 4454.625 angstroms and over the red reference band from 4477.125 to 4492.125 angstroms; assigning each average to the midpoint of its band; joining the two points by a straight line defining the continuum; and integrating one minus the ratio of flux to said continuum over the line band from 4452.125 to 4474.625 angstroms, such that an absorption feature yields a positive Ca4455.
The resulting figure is 2.0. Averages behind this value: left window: 0.941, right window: 0.955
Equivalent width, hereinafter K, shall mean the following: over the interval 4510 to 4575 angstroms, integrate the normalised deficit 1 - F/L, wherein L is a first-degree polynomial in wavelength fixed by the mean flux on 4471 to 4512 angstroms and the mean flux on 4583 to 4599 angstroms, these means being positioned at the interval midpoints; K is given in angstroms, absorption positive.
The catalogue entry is 1.7 angstroms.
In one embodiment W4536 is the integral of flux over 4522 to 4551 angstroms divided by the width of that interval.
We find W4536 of 0.922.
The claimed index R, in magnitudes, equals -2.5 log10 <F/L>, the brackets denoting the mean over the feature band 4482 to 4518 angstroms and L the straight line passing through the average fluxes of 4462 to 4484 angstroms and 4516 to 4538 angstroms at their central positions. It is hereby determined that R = -0.065 mag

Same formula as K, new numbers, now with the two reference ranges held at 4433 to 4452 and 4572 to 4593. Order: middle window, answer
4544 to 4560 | 0.6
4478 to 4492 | -0.5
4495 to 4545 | -1.0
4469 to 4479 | 0.8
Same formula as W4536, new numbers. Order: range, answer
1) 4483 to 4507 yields 0.956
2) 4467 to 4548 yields 0.94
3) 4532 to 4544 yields 0.939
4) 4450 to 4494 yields 0.894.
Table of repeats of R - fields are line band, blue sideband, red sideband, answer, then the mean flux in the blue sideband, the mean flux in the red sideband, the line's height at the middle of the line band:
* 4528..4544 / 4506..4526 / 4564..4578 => 0.049 mag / 1.01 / 0.873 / 0.96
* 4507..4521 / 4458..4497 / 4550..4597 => -0.142 mag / 0.888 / 0.913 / 0.897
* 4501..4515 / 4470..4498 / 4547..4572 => -0.121 mag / 0.909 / 0.893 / 0.904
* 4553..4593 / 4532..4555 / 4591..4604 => 0.002 mag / 0.922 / 0.918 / 0.92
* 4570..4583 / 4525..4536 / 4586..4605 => 0.073 mag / 0.903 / 0.951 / 0.937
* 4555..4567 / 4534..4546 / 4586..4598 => -0.017 mag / 0.935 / 0.959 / 0.945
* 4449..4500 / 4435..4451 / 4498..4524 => 0.089 mag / 0.936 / 1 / 0.968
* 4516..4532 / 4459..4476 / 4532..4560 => -0.069 mag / 0.85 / 0.92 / 0.9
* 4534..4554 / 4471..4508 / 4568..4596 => -0.007 mag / 0.933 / 0.91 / 0.92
